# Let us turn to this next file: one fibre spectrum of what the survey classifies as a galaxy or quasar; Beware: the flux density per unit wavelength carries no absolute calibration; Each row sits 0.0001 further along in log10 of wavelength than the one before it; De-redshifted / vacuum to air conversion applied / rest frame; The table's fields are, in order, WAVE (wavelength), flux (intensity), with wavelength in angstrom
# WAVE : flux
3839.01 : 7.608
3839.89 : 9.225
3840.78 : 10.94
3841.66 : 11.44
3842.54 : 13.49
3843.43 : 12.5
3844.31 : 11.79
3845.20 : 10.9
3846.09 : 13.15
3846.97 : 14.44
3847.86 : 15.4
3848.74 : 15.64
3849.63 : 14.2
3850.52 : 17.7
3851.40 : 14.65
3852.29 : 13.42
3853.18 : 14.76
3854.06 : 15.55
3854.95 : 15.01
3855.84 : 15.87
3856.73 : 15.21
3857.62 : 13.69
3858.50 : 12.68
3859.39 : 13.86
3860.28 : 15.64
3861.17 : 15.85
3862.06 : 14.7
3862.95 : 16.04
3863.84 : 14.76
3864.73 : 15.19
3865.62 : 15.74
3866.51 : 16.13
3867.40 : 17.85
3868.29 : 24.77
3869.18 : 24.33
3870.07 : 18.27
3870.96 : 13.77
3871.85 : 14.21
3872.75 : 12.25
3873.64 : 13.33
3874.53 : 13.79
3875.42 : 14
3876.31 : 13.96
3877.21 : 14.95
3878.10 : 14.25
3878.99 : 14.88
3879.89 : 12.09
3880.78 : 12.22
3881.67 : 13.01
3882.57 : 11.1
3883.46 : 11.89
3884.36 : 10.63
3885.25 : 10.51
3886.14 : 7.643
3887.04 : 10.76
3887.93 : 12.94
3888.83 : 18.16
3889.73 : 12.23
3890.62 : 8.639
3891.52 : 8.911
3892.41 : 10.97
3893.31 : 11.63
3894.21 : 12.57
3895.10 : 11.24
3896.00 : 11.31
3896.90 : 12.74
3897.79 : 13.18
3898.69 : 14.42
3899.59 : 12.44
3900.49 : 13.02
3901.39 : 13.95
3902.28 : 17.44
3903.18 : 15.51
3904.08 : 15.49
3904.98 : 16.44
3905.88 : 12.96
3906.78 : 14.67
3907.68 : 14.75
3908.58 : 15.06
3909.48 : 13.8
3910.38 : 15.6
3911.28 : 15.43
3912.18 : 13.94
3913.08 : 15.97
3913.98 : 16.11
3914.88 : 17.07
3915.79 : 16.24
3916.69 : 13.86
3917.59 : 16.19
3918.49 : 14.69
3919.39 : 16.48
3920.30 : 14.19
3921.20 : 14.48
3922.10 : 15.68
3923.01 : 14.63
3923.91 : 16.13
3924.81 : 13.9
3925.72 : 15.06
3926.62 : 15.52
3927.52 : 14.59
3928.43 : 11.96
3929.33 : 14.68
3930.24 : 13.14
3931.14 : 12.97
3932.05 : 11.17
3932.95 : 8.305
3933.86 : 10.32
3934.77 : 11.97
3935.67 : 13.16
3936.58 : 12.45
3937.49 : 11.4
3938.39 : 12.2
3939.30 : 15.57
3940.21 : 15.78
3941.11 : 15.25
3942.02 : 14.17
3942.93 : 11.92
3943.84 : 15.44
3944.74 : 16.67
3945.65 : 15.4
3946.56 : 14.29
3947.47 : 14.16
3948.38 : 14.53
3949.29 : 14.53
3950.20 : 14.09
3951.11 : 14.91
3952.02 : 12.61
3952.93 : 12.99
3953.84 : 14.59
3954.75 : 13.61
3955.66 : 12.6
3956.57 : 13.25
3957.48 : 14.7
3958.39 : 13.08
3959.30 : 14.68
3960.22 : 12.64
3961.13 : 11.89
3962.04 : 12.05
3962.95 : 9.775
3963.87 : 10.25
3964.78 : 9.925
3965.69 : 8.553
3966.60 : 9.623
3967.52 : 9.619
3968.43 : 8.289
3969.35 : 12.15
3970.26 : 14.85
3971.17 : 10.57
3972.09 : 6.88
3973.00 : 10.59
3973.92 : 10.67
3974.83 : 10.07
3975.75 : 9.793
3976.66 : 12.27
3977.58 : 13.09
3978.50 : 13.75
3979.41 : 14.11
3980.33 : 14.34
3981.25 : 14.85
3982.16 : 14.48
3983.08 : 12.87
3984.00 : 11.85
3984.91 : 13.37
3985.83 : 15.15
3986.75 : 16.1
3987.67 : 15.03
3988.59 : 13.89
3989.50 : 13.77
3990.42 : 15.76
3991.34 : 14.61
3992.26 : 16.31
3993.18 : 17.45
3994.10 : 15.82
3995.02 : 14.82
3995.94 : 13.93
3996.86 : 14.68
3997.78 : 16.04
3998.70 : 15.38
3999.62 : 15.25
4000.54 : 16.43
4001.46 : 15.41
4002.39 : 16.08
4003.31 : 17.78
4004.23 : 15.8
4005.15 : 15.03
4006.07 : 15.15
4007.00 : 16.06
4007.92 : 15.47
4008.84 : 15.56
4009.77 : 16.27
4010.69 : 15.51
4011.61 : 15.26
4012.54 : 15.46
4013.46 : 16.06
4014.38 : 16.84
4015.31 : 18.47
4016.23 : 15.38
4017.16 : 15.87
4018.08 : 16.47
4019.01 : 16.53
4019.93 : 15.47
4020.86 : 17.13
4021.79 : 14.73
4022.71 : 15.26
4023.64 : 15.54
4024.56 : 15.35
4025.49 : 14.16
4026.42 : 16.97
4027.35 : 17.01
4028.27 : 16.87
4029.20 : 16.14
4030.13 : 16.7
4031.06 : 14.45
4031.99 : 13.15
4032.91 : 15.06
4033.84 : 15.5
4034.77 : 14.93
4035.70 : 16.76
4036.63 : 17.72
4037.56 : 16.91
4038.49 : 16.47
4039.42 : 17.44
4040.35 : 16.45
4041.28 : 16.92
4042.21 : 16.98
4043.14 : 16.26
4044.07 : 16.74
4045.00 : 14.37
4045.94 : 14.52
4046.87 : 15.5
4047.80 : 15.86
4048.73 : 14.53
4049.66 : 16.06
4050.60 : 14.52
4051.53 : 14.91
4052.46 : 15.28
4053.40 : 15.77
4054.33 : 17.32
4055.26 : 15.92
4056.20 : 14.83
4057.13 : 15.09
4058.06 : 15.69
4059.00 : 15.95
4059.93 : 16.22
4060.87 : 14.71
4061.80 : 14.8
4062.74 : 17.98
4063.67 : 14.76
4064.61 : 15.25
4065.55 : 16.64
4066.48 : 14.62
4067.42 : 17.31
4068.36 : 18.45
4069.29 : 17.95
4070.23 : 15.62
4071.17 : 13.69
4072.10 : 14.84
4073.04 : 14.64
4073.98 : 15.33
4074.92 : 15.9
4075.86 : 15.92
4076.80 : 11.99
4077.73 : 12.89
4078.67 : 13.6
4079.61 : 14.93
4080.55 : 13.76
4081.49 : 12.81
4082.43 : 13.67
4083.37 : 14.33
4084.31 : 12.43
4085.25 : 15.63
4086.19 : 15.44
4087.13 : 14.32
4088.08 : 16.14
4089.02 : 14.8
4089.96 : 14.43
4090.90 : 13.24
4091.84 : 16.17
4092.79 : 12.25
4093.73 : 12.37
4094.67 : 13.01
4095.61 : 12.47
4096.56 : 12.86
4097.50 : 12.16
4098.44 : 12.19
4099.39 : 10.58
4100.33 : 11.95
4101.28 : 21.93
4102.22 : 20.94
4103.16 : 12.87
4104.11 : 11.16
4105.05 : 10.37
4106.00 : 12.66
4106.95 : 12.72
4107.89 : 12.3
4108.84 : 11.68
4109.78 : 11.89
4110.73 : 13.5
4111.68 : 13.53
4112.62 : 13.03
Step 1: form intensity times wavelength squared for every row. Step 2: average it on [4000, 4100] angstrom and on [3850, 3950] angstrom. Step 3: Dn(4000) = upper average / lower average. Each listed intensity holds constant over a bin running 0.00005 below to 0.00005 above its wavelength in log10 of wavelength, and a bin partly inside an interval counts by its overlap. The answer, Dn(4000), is 1.2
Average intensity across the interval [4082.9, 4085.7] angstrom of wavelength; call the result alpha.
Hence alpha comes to 14.1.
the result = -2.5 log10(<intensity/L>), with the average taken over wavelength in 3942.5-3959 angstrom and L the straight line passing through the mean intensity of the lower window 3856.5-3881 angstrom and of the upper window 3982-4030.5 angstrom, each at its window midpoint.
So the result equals 0.10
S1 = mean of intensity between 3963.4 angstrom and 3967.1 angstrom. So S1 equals 9.58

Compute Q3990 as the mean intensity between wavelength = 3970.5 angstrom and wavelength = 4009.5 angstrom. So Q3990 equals 14.2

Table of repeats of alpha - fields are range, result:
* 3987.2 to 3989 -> 14.5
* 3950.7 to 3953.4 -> 13.5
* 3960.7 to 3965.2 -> 10.8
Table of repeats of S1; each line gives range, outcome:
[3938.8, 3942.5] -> 15.1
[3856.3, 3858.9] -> 13.9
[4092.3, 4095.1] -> 12.5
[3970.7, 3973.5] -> 9.39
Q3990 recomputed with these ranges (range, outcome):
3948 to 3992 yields 12.7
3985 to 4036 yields 15.7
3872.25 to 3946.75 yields 13.6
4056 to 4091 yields 15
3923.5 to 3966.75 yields 13.2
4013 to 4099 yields 15.3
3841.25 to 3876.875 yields 15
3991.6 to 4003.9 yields 15.8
